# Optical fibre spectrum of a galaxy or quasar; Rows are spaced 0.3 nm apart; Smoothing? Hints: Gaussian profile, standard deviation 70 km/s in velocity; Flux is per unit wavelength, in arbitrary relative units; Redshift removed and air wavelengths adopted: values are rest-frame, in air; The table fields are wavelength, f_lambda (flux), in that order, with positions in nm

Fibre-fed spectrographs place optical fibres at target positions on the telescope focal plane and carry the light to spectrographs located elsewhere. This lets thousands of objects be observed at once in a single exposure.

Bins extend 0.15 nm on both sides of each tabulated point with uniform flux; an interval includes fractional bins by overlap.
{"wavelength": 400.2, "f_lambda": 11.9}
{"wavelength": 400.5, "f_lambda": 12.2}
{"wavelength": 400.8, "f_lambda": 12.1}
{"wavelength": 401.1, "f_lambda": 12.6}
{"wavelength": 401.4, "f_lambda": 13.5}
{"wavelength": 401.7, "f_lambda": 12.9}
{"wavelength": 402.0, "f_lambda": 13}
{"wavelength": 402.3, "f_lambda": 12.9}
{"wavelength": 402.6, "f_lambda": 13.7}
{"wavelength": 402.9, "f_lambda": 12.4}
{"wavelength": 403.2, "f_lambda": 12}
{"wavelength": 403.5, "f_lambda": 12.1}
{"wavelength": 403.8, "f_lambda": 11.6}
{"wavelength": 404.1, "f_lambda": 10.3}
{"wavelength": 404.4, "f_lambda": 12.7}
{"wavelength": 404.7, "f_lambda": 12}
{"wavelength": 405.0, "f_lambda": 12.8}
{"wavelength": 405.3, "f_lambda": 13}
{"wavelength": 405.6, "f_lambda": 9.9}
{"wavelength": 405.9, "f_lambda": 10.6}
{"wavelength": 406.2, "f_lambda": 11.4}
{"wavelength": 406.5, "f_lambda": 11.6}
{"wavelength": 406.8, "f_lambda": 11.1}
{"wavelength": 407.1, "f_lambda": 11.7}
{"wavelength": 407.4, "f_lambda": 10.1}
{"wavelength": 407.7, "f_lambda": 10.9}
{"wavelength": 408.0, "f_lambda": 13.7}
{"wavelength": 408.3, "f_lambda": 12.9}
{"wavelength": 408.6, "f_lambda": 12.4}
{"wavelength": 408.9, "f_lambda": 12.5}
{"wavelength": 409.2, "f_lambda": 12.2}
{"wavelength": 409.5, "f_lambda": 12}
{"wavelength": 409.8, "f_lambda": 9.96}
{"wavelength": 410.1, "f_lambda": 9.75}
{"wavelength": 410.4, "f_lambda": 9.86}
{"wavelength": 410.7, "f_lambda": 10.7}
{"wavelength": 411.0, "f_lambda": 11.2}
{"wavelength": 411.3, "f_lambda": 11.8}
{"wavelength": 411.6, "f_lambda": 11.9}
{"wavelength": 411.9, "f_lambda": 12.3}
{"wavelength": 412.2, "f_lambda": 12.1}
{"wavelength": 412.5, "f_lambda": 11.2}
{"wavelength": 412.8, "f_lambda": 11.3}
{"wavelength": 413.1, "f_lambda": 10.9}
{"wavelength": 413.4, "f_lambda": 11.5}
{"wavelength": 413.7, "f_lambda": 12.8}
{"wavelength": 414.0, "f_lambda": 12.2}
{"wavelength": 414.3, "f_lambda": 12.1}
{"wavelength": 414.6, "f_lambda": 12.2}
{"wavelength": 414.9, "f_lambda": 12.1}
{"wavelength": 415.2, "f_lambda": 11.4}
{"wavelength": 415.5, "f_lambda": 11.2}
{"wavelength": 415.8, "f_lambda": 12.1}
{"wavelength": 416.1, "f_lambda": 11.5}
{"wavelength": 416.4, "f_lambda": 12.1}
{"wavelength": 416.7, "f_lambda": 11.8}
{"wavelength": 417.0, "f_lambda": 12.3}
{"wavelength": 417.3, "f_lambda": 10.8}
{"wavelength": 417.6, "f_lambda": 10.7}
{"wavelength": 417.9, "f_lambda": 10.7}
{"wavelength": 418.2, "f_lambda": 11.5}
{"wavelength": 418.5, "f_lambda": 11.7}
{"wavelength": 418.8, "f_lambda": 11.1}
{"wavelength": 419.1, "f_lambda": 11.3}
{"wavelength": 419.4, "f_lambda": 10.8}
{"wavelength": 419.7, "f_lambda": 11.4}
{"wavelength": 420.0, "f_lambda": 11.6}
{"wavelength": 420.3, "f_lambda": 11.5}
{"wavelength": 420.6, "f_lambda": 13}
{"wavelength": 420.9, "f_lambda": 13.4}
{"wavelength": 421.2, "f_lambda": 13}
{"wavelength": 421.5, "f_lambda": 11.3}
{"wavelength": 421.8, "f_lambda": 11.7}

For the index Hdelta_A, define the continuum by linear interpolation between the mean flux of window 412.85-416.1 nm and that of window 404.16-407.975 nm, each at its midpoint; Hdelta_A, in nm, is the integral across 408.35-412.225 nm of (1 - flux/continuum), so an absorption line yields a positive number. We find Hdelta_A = 0.07 nm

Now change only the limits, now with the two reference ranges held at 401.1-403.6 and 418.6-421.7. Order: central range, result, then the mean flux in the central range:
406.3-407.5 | 0.13 nm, 11.2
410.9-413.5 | 0.15 nm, 11.6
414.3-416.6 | 0.05 nm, 11.8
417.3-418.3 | 0.09 nm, 10.9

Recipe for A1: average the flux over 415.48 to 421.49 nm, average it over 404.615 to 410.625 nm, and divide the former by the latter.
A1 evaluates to 1.0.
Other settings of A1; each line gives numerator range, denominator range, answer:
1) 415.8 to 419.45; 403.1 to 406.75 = 0.98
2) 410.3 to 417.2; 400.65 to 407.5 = 0.97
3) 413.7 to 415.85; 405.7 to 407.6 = 1.08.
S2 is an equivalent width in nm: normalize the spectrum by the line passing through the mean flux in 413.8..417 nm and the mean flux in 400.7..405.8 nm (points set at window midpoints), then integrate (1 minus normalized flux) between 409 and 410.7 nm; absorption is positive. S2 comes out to 0.18 nm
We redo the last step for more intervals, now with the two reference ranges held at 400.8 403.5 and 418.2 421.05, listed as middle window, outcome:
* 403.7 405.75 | 0.142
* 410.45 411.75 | 0.103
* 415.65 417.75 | 0.054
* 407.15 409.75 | 0.088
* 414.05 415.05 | -0.008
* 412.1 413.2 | 0.072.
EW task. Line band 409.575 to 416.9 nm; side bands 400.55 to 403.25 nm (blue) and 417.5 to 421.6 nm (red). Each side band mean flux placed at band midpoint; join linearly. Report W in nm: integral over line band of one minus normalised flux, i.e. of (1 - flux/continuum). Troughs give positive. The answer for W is 0.334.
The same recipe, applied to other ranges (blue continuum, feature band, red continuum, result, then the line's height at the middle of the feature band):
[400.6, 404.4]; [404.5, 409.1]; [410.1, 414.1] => 0.08 nm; 12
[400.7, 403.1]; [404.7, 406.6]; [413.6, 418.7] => 0.15 nm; 12.6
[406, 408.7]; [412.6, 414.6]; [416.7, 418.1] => -0.07 nm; 11.4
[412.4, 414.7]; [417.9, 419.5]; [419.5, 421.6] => 0.11 nm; 12.1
